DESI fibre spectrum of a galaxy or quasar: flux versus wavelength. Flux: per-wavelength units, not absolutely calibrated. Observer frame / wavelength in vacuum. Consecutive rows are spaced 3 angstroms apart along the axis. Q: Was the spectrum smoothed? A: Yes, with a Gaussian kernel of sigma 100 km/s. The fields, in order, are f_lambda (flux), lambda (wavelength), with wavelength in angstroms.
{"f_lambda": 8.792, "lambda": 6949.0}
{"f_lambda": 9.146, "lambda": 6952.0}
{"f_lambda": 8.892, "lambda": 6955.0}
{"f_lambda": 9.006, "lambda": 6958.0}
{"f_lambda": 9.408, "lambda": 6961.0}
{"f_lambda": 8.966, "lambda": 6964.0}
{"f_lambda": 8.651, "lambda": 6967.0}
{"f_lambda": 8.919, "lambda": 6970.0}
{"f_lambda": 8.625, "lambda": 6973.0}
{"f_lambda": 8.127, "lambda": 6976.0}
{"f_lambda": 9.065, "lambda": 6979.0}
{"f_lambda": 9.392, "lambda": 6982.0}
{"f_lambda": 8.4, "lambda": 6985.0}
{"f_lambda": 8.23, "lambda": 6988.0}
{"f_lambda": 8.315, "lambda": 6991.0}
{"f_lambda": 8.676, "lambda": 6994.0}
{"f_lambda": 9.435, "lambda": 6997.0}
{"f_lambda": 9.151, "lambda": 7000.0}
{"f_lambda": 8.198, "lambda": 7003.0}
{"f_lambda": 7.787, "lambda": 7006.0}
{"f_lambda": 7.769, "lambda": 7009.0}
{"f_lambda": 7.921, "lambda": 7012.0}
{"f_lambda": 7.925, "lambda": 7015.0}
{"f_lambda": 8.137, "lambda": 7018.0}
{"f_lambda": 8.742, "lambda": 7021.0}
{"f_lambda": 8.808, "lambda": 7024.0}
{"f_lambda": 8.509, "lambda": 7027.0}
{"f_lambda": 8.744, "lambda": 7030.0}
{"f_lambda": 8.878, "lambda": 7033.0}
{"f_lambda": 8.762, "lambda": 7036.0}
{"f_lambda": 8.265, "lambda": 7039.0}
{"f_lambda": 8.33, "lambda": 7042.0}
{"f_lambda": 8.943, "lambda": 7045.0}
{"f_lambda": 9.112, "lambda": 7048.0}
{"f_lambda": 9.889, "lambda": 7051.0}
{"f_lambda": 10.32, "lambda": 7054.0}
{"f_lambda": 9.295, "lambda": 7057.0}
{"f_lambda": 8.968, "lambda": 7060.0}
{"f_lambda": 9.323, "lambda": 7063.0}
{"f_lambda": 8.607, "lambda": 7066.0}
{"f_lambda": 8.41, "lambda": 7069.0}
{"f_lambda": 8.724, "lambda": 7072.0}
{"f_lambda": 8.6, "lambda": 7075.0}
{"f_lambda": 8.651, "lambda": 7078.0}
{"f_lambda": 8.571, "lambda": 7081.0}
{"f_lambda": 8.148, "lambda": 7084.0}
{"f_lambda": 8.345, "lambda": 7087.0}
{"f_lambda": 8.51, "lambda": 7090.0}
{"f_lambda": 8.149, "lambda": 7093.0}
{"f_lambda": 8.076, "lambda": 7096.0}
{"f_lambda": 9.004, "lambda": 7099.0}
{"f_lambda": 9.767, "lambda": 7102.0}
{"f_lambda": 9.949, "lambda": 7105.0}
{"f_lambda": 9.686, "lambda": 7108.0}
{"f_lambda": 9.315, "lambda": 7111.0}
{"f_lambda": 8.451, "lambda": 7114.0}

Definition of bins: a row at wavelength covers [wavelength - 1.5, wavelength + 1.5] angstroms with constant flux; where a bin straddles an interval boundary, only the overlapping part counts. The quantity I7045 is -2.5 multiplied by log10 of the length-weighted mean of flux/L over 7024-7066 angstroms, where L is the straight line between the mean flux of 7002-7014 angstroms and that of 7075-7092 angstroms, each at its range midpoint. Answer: -0.10 mag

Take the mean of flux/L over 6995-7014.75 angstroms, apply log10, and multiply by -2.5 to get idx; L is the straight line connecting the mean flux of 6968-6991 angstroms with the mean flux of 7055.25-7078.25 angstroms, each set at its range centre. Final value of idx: 0.05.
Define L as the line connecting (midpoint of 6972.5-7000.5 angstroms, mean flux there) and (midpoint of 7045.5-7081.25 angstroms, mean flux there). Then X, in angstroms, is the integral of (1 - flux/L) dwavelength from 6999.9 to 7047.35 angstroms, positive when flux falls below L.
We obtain 2.5 angstroms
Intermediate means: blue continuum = 8.73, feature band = 8.42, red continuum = 9.05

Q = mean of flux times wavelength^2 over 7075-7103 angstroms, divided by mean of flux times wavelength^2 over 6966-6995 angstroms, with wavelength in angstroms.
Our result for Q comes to 1.02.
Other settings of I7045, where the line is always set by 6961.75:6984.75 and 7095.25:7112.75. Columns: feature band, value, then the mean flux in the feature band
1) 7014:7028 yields 0.07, 8.44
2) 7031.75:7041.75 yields 0.06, 8.59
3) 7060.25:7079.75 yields 0.06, 8.73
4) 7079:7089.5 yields 0.11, 8.38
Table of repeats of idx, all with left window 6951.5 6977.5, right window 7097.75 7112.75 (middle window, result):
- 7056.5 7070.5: 0.05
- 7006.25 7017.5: 0.15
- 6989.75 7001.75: 0.01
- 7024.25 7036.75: 0.05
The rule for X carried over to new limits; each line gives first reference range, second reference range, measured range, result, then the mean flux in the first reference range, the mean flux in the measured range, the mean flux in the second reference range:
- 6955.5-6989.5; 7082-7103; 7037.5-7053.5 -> -0.7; 8.8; 9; 8.54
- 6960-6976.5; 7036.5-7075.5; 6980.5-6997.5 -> 0.3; 8.8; 8.7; 8.99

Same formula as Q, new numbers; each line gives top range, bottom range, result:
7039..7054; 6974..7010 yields 1.08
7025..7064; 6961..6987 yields 1.05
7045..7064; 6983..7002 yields 1.10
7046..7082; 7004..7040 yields 1.10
